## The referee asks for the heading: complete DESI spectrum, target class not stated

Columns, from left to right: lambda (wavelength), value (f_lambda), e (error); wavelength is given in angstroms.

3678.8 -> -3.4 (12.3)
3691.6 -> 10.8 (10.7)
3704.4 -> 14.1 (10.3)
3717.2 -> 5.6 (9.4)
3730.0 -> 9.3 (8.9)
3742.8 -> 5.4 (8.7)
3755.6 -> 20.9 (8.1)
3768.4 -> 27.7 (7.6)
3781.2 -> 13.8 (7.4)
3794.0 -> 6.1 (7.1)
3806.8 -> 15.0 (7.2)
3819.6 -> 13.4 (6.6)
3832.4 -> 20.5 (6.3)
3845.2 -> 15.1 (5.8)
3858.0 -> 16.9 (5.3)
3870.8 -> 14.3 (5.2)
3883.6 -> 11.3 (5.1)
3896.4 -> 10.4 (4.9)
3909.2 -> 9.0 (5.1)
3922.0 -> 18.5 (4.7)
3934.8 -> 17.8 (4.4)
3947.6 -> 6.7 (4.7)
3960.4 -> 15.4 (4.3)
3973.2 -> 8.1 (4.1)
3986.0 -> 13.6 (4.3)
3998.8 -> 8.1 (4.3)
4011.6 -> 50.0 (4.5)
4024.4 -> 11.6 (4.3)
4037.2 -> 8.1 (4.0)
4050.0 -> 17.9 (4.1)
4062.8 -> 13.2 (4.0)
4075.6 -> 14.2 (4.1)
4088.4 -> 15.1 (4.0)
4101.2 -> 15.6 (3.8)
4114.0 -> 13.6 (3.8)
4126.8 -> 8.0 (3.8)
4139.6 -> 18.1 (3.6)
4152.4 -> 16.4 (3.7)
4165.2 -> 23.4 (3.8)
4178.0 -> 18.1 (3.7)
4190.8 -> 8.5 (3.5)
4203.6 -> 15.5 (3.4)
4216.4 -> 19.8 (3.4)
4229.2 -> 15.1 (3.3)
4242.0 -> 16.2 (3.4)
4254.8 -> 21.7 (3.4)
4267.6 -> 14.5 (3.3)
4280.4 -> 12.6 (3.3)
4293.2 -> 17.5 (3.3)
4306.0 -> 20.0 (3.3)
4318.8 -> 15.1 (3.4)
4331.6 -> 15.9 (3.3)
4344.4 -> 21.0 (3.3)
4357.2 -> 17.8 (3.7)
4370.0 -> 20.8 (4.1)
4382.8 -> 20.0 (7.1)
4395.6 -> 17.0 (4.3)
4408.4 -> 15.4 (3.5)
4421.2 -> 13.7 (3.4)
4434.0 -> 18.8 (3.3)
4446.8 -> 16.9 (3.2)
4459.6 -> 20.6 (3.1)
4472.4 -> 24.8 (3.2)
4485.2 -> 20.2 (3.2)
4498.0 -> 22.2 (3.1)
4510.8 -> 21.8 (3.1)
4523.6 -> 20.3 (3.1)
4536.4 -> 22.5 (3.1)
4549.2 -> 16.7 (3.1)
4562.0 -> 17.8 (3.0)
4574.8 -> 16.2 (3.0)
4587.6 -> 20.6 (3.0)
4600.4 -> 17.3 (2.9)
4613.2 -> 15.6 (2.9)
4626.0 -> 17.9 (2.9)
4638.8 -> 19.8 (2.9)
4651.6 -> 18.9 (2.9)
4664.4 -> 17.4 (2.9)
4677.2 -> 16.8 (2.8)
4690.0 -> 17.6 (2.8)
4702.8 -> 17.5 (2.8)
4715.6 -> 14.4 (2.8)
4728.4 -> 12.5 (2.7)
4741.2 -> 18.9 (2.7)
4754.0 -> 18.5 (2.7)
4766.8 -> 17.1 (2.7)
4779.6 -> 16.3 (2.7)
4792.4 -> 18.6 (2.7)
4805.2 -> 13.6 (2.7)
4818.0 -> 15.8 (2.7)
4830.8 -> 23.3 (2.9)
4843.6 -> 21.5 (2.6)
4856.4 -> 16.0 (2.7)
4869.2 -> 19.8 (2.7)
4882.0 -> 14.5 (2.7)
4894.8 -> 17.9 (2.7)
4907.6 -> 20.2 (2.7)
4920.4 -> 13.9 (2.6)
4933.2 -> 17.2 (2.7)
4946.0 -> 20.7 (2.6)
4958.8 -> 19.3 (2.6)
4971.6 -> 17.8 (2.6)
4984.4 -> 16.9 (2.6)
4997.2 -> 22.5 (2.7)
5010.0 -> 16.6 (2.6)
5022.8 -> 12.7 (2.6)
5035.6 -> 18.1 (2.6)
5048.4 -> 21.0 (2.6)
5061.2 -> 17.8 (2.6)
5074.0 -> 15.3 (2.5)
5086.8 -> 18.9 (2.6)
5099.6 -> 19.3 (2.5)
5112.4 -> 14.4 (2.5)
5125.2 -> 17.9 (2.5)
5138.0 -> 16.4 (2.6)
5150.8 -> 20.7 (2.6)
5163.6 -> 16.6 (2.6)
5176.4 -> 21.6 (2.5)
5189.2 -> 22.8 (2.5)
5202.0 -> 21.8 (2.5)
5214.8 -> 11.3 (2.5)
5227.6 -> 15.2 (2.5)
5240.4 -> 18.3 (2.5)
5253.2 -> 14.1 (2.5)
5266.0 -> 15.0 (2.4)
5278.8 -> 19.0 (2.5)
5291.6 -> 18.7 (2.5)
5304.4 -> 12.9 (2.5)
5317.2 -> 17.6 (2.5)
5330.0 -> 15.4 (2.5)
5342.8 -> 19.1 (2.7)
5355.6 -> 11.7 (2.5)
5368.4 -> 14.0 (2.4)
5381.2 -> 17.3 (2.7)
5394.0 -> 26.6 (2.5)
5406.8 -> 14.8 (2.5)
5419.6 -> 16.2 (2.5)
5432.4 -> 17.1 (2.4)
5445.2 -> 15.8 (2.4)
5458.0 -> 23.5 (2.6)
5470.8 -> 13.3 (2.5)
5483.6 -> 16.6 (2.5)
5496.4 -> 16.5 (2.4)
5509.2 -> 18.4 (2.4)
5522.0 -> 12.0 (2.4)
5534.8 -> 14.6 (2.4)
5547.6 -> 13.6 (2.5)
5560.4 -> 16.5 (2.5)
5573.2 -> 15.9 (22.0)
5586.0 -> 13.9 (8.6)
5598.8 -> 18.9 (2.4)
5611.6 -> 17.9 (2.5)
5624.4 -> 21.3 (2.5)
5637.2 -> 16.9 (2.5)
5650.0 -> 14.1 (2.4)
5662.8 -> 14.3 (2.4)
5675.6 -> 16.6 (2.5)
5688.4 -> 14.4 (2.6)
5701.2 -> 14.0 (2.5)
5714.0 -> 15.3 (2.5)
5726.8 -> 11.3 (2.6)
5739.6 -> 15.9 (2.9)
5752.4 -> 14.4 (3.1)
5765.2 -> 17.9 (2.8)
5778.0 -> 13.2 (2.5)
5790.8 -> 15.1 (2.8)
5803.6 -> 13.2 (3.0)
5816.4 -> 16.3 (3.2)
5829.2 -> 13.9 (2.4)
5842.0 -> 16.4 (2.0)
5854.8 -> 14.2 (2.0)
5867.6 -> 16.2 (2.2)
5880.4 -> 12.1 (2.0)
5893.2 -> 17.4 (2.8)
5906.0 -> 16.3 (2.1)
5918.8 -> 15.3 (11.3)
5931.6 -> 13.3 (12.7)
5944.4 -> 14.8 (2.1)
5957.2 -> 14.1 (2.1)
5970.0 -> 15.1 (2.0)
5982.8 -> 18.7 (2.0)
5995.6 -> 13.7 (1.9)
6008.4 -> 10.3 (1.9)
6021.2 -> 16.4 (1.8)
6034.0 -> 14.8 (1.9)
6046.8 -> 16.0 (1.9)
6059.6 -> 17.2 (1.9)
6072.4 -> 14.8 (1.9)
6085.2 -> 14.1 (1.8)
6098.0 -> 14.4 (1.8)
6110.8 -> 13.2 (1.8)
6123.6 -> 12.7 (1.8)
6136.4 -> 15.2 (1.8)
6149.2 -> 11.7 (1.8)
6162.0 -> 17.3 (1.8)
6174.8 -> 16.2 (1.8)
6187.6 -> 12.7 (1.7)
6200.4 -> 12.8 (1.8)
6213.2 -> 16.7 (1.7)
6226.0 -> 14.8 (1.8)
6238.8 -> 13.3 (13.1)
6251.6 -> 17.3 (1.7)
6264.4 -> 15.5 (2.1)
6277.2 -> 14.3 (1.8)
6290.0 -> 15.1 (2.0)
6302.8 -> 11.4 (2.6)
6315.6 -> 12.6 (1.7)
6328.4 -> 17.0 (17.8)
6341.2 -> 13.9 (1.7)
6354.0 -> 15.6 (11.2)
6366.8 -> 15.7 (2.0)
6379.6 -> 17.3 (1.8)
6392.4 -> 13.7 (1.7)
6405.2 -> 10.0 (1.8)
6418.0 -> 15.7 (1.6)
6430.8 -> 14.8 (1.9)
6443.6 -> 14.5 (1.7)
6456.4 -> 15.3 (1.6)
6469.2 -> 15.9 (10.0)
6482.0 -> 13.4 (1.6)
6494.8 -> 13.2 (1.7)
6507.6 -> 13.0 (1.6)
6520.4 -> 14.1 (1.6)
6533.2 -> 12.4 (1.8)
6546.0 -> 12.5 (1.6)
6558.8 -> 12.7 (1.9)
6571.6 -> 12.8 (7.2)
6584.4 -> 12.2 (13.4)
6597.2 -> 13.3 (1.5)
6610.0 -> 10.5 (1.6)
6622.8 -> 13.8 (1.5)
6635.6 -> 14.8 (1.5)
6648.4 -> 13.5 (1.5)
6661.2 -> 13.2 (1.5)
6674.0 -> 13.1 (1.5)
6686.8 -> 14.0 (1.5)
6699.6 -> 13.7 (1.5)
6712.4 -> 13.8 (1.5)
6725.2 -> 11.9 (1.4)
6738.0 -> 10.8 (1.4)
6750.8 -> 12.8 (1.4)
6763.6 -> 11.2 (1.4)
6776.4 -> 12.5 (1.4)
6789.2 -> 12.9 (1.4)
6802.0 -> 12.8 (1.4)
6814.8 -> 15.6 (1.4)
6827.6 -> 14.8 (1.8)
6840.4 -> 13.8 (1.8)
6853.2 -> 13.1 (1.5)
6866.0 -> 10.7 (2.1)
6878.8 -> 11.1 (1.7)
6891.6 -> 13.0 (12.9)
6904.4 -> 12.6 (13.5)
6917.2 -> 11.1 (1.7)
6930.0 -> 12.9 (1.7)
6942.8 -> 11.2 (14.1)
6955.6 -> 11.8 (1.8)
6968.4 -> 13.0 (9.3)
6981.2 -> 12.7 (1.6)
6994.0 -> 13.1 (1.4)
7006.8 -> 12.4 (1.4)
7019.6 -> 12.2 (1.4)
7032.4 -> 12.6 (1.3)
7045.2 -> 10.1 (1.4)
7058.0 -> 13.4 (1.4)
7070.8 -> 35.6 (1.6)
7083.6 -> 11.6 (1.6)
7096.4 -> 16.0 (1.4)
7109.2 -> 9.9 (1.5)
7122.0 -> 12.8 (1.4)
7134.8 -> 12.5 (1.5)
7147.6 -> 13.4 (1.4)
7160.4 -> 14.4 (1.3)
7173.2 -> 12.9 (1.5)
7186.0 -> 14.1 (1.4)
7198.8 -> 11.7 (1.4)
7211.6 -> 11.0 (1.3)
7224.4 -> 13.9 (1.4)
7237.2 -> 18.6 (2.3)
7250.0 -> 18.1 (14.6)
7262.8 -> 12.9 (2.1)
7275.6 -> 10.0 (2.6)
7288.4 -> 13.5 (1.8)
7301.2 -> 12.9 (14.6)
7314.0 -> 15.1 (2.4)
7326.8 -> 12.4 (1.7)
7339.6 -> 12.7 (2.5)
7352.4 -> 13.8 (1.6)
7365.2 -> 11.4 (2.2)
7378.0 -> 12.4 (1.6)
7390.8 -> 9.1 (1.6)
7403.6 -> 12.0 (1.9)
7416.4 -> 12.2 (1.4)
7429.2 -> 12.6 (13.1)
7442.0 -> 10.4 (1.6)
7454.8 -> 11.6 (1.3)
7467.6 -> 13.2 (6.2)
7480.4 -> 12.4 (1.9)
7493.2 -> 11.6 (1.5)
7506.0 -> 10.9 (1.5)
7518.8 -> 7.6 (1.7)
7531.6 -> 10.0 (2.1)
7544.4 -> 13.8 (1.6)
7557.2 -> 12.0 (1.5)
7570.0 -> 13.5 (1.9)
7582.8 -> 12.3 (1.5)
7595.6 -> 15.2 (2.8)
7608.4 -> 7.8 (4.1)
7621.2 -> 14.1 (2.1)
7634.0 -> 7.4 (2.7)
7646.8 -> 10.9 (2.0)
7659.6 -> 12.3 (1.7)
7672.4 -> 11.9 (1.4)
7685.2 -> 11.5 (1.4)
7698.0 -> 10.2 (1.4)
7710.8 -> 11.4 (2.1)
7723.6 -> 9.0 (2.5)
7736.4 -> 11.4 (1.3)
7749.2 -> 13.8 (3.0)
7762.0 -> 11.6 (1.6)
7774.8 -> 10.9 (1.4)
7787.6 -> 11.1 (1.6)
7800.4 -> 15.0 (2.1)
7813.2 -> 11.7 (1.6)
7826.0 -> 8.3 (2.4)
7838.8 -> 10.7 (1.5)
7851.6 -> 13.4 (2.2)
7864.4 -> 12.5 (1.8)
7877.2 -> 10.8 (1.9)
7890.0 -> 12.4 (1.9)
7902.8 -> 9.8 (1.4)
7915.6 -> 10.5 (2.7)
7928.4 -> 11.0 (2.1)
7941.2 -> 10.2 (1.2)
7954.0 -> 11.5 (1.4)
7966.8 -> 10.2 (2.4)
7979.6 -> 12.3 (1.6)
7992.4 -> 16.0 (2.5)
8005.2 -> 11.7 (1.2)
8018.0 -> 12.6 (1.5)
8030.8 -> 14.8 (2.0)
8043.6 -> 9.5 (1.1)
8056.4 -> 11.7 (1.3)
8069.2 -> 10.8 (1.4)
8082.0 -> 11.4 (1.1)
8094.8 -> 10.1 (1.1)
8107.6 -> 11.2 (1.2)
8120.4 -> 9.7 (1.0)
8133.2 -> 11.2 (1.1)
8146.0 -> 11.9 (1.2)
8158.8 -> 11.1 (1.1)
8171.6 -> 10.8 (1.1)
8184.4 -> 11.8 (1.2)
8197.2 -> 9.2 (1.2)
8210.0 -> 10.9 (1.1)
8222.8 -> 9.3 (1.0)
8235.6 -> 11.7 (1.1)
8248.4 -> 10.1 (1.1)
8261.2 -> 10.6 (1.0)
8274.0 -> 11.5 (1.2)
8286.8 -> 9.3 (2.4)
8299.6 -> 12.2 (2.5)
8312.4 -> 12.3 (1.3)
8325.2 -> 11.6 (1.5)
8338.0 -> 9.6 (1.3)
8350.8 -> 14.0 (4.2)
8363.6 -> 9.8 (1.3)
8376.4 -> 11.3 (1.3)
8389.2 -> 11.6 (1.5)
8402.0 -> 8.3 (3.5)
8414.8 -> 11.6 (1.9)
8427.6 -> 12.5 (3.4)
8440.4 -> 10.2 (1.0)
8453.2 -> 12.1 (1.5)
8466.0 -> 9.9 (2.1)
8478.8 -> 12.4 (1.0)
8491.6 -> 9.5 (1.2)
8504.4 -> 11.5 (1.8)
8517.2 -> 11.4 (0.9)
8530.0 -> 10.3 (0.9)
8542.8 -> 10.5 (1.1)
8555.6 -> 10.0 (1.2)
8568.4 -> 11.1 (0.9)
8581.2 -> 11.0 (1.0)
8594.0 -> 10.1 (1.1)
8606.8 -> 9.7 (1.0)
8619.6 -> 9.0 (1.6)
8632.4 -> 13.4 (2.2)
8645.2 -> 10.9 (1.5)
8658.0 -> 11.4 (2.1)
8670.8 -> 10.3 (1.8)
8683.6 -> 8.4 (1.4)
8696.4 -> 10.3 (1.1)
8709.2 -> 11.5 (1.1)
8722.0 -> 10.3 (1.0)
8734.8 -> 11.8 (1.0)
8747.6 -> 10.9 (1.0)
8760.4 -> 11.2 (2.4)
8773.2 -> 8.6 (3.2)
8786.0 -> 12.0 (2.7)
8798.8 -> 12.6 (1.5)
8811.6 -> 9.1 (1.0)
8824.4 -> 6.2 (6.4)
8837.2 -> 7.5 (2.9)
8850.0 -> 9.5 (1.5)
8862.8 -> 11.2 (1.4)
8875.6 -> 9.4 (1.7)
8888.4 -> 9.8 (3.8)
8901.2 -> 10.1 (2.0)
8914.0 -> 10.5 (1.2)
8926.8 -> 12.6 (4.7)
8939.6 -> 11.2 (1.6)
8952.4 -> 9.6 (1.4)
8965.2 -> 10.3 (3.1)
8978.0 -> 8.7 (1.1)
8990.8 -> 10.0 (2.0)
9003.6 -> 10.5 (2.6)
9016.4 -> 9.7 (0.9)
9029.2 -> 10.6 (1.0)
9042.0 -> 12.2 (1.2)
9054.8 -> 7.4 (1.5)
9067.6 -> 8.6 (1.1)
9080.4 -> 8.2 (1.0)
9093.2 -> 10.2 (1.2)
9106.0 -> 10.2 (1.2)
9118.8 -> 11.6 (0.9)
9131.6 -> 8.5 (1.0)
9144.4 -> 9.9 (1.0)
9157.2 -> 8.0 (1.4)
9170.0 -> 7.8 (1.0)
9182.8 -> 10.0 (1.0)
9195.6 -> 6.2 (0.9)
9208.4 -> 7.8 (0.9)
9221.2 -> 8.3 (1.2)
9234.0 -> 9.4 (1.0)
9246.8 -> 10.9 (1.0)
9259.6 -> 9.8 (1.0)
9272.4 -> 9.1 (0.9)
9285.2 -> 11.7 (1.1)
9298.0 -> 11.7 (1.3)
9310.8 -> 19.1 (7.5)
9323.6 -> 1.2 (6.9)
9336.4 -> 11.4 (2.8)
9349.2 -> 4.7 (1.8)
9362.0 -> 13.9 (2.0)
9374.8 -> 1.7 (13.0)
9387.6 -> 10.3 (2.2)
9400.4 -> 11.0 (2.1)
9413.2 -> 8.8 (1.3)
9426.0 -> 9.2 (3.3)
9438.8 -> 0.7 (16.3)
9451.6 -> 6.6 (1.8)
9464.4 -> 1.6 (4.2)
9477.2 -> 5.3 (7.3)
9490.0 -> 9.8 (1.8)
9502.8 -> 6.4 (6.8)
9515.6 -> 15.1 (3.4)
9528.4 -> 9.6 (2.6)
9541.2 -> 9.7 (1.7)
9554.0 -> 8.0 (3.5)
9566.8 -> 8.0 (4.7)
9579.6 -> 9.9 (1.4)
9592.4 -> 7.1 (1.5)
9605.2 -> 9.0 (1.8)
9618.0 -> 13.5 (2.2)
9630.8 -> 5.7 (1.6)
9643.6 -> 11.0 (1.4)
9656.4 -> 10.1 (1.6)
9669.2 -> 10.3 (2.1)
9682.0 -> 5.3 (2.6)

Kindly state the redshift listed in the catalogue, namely 0.077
